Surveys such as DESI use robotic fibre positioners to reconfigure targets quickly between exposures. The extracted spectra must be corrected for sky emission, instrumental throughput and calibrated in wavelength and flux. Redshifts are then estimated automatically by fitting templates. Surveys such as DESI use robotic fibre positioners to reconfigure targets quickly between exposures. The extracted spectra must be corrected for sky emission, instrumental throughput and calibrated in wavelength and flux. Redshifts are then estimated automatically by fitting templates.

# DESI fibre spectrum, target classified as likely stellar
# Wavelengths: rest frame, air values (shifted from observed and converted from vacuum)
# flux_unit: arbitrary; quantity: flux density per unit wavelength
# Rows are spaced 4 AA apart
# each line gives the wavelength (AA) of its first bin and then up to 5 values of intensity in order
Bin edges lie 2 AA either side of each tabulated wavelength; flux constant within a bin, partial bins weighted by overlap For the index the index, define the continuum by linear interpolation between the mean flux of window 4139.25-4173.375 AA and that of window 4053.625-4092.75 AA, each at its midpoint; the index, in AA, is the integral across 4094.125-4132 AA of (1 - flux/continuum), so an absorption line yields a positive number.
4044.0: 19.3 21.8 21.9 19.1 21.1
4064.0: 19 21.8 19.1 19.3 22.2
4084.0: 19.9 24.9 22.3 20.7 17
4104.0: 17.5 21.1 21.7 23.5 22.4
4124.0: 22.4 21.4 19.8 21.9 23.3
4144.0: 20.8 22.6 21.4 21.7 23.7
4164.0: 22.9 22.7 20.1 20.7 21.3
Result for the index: 1.2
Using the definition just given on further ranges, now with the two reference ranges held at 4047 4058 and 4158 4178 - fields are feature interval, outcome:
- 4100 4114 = 1.1 AA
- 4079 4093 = -0.8 AA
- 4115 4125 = -0.6 AA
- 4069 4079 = 0.6 AA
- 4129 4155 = 0.2 AA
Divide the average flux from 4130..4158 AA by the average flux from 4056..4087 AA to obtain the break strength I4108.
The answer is 1.1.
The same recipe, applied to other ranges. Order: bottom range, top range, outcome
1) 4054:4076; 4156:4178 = 1.10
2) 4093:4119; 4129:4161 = 1.07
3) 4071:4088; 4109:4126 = 1.08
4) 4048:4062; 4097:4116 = 0.95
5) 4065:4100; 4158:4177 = 1.05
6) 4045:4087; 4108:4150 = 1.07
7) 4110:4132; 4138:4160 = 1.00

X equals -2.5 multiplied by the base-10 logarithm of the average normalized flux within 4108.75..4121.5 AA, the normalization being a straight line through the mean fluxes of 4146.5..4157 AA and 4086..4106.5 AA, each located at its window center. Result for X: -0.07 mag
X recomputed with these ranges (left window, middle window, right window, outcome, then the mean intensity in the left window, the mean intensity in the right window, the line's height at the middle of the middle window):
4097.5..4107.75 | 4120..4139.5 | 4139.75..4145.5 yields -0.05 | 18.1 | 21.8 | 20.6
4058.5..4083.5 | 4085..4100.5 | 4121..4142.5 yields -0.04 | 20.4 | 21.8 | 20.9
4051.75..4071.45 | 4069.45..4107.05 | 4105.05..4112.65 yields 0.01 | 20.4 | 20.9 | 20.6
